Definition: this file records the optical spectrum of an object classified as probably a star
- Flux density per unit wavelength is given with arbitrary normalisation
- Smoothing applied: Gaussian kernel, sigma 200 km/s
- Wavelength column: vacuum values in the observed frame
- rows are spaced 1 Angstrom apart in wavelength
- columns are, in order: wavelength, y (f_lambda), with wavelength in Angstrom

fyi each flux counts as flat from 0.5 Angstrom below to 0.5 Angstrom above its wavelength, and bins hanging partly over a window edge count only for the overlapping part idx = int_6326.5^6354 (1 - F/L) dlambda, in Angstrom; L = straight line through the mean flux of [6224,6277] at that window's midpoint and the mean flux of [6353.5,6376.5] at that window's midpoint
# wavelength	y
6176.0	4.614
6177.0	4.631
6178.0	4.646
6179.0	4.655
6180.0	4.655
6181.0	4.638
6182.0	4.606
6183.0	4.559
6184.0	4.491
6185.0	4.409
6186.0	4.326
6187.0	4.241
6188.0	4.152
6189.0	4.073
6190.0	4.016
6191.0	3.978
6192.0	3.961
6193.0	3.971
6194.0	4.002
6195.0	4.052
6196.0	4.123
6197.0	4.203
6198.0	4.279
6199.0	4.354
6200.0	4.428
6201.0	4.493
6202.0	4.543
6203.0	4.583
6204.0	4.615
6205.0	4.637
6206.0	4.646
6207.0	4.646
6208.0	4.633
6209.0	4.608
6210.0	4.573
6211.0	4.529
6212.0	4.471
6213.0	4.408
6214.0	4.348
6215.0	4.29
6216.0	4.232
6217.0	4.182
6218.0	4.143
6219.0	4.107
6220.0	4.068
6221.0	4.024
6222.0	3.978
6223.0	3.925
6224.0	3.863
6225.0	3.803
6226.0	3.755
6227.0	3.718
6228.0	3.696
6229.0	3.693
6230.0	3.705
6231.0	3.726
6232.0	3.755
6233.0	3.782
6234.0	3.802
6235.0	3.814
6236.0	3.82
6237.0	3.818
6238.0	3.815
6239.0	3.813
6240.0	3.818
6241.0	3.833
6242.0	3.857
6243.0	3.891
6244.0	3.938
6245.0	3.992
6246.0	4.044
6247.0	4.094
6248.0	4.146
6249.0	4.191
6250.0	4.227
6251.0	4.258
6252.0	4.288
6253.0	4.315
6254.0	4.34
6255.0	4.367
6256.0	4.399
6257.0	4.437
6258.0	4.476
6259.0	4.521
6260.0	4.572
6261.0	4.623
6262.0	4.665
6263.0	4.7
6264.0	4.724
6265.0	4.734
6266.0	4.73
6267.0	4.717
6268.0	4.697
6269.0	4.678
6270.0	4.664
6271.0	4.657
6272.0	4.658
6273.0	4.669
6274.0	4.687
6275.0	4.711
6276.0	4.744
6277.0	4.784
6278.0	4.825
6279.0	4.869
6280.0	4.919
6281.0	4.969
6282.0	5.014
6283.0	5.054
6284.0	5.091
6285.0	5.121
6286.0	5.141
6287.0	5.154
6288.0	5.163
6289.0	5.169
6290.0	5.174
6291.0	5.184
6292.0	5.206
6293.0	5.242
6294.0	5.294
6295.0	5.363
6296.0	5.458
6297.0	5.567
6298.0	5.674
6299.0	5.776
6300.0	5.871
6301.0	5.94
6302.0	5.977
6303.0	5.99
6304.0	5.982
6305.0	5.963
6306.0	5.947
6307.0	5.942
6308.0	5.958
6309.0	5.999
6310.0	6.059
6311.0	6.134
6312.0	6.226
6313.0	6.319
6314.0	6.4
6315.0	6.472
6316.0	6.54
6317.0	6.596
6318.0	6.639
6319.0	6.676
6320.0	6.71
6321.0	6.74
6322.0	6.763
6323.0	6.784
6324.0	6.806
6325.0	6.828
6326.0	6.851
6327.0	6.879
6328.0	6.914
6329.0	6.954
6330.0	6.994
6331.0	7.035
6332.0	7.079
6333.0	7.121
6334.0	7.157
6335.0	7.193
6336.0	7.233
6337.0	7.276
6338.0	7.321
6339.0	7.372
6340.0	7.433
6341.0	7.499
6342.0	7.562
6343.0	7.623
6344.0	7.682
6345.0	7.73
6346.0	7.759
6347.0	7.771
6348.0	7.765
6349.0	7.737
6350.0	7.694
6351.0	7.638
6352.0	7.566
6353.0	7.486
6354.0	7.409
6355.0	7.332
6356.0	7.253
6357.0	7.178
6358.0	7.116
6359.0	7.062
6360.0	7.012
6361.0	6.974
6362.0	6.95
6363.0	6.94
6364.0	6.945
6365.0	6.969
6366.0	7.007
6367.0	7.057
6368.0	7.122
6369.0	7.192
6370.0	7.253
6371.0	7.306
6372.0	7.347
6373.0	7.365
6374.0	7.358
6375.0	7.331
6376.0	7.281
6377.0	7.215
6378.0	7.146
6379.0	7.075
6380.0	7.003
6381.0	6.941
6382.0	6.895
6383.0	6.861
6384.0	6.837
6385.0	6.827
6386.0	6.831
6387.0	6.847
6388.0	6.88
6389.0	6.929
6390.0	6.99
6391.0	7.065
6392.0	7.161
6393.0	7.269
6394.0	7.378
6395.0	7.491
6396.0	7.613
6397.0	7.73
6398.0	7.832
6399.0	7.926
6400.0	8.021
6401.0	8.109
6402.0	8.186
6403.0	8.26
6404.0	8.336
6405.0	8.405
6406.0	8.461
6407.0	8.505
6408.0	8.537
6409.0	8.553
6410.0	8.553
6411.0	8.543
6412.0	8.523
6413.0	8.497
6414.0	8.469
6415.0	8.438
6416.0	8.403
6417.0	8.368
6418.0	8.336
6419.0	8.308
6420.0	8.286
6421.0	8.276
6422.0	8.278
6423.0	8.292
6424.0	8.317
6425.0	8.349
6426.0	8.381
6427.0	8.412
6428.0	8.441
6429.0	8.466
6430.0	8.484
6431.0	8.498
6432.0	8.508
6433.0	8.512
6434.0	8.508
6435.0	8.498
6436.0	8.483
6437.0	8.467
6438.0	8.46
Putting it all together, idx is -3.62 Angstrom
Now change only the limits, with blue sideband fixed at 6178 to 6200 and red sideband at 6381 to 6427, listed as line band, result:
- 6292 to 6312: 1.3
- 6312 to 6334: -0.8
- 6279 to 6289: 1.4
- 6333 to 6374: -1.7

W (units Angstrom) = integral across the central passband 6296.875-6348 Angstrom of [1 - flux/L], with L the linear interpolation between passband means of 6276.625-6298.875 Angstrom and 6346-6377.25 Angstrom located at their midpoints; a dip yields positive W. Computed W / -4.5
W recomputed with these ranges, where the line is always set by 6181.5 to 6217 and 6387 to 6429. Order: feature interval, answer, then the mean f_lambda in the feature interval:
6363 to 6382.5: 0.77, 7.14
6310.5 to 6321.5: -0.11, 6.5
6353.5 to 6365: 0.15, 7.1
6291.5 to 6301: 0.88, 5.52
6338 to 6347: -0.88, 7.58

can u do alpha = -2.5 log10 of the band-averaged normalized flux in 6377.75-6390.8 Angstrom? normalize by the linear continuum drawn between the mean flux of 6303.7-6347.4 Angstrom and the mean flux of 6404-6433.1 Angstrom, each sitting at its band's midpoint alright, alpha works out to 0.13 mag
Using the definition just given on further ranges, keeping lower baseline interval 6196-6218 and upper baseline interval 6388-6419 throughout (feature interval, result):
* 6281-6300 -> 0.13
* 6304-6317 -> 0.03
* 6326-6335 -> -0.05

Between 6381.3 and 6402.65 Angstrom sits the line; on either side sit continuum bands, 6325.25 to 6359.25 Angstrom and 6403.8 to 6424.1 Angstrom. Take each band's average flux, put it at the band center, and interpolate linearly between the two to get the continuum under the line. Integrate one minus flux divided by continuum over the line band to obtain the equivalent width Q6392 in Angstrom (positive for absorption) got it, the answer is 2.0 Angstrom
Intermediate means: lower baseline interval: 7.34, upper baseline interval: 8.42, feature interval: 7.32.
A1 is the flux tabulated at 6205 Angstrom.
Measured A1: 4.637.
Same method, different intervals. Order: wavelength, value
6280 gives 4.919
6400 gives 8.021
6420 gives 8.286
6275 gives 4.711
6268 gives 4.697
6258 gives 4.476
